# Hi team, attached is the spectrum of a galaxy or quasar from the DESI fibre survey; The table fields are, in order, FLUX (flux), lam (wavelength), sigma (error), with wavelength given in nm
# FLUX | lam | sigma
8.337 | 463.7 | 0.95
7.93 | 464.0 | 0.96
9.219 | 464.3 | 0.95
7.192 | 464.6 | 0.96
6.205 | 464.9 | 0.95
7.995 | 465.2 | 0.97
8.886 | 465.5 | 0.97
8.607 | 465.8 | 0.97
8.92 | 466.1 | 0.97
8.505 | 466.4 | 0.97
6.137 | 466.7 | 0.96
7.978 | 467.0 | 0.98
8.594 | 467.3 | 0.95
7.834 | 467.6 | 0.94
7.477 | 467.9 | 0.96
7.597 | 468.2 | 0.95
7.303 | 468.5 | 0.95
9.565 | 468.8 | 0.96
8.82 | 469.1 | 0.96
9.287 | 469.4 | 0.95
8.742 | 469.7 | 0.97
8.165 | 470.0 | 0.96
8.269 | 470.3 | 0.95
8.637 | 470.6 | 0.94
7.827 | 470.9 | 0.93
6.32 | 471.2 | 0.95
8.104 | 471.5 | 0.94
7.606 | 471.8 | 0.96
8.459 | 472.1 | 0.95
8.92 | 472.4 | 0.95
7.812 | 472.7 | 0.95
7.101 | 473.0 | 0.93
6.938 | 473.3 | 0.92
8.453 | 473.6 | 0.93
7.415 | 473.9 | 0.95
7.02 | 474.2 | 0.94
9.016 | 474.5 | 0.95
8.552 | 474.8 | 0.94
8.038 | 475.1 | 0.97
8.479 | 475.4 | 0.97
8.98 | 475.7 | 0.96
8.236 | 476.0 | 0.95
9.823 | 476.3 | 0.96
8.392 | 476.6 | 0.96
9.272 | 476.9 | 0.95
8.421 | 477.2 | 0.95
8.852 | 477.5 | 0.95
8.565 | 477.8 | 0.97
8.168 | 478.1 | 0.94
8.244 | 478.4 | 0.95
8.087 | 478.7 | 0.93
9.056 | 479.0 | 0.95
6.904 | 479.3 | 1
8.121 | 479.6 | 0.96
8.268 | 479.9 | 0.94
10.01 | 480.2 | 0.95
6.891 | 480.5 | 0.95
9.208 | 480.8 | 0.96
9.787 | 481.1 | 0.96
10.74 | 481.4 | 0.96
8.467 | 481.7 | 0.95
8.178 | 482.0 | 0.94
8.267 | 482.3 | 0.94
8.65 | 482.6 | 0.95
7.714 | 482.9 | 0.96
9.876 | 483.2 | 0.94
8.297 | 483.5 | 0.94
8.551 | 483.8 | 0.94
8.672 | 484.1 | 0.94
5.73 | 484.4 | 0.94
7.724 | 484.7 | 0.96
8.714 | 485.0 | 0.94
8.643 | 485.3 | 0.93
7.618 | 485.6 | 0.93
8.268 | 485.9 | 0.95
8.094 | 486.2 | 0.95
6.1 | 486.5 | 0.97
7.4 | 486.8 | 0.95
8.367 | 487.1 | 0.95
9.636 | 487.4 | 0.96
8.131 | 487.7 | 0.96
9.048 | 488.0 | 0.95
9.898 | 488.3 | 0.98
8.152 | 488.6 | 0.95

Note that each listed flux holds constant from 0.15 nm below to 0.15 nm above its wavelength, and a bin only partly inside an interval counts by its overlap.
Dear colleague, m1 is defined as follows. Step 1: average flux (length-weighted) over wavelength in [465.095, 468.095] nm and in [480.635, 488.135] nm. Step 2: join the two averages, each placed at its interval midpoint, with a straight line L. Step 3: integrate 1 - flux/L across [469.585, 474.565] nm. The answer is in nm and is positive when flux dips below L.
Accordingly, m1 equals 0.17 nm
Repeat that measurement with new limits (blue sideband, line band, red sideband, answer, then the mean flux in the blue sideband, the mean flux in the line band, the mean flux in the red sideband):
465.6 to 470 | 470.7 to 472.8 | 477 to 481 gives 0.11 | 8.25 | 7.88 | 8.4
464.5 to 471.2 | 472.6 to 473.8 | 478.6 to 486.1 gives 0.09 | 8.08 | 7.56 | 8.42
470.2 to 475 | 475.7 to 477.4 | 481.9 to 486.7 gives -0.19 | 7.9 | 8.84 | 8.06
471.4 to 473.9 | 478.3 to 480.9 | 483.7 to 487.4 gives -0.13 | 7.89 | 8.29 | 7.89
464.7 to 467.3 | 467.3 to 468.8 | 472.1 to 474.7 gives 0.01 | 7.93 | 7.86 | 7.88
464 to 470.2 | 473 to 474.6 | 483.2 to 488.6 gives 0.10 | 8.15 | 7.67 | 8.22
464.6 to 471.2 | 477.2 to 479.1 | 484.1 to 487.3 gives -0.14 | 8.1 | 8.47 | 7.74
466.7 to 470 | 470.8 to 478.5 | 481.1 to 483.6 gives 0.28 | 8.21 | 8.19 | 8.84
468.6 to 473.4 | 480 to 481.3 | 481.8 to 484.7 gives -0.13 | 8.16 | 9.01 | 8.19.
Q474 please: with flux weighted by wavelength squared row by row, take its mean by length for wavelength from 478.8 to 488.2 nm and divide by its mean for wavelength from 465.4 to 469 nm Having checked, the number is 1.1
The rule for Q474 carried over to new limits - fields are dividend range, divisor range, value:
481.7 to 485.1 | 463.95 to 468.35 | 1.11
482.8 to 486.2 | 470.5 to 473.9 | 1.10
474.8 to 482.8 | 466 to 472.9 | 1.10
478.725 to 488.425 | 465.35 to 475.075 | 1.10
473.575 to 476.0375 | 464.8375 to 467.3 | 1.07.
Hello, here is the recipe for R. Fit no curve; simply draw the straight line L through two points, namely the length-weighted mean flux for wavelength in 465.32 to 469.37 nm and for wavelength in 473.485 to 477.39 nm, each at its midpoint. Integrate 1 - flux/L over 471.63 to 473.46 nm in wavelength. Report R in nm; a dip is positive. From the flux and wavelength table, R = 0.12 nm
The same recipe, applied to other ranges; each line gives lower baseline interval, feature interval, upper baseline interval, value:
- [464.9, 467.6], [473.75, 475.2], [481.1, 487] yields 0.03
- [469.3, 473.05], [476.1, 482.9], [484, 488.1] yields -0.50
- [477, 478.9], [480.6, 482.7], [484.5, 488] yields -0.19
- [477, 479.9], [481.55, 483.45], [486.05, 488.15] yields -0.07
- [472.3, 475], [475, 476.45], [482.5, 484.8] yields -0.14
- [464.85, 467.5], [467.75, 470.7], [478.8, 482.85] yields -0.08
